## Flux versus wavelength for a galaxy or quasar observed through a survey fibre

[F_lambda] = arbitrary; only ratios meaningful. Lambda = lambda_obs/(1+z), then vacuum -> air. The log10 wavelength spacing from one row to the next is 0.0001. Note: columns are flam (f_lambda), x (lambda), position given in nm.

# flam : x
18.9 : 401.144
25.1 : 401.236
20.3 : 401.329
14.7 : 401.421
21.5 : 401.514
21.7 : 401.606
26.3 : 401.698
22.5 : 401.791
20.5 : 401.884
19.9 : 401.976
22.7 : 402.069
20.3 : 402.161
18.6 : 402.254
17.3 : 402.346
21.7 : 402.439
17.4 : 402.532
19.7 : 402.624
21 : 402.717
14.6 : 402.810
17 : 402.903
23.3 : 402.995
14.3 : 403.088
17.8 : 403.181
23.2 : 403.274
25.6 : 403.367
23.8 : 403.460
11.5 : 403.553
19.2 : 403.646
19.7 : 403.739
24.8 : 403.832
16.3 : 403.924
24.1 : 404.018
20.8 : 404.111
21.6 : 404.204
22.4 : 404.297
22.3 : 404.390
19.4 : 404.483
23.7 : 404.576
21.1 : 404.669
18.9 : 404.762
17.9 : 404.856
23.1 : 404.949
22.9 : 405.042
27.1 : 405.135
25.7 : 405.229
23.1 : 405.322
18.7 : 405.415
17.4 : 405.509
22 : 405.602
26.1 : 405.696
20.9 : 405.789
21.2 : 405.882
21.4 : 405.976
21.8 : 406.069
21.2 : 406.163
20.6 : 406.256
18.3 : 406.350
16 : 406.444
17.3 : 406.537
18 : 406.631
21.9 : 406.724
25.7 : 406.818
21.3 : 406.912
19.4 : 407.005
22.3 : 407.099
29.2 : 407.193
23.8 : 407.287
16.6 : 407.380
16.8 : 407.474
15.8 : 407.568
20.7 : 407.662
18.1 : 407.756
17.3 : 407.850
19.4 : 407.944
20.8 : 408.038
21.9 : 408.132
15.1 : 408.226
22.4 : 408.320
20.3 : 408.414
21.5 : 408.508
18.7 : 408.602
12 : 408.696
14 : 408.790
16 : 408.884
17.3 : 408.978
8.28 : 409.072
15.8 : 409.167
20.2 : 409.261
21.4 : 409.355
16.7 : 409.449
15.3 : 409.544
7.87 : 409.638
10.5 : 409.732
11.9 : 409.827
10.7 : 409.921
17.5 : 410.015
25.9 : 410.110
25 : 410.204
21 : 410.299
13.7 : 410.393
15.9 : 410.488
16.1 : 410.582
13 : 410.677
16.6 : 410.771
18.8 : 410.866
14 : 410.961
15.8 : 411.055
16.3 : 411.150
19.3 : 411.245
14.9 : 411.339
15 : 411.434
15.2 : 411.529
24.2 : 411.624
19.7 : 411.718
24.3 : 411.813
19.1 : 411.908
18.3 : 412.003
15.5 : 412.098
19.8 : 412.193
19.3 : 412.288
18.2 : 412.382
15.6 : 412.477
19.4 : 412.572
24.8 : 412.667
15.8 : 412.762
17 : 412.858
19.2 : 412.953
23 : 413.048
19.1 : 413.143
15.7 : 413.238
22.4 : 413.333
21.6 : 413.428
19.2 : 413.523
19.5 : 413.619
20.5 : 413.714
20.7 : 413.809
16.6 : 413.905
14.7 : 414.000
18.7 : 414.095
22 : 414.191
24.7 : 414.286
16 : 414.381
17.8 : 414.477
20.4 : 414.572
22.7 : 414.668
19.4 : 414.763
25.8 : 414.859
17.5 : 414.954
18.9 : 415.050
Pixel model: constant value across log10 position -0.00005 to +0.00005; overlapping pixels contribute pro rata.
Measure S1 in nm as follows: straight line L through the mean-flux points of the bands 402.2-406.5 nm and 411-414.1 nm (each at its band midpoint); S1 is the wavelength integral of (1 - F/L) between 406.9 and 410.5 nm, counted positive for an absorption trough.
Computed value 0.32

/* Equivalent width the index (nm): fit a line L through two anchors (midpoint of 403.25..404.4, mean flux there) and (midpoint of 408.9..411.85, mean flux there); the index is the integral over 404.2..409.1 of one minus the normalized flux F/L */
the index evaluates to -0.24 nm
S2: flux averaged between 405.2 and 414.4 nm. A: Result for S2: 18.7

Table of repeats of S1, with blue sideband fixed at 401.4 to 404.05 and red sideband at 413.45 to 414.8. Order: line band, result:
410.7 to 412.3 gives 0.14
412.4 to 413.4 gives 0.02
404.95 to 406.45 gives -0.14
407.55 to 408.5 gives 0.02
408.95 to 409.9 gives 0.26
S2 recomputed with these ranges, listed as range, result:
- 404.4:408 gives 20.9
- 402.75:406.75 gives 20.6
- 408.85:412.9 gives 17.1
